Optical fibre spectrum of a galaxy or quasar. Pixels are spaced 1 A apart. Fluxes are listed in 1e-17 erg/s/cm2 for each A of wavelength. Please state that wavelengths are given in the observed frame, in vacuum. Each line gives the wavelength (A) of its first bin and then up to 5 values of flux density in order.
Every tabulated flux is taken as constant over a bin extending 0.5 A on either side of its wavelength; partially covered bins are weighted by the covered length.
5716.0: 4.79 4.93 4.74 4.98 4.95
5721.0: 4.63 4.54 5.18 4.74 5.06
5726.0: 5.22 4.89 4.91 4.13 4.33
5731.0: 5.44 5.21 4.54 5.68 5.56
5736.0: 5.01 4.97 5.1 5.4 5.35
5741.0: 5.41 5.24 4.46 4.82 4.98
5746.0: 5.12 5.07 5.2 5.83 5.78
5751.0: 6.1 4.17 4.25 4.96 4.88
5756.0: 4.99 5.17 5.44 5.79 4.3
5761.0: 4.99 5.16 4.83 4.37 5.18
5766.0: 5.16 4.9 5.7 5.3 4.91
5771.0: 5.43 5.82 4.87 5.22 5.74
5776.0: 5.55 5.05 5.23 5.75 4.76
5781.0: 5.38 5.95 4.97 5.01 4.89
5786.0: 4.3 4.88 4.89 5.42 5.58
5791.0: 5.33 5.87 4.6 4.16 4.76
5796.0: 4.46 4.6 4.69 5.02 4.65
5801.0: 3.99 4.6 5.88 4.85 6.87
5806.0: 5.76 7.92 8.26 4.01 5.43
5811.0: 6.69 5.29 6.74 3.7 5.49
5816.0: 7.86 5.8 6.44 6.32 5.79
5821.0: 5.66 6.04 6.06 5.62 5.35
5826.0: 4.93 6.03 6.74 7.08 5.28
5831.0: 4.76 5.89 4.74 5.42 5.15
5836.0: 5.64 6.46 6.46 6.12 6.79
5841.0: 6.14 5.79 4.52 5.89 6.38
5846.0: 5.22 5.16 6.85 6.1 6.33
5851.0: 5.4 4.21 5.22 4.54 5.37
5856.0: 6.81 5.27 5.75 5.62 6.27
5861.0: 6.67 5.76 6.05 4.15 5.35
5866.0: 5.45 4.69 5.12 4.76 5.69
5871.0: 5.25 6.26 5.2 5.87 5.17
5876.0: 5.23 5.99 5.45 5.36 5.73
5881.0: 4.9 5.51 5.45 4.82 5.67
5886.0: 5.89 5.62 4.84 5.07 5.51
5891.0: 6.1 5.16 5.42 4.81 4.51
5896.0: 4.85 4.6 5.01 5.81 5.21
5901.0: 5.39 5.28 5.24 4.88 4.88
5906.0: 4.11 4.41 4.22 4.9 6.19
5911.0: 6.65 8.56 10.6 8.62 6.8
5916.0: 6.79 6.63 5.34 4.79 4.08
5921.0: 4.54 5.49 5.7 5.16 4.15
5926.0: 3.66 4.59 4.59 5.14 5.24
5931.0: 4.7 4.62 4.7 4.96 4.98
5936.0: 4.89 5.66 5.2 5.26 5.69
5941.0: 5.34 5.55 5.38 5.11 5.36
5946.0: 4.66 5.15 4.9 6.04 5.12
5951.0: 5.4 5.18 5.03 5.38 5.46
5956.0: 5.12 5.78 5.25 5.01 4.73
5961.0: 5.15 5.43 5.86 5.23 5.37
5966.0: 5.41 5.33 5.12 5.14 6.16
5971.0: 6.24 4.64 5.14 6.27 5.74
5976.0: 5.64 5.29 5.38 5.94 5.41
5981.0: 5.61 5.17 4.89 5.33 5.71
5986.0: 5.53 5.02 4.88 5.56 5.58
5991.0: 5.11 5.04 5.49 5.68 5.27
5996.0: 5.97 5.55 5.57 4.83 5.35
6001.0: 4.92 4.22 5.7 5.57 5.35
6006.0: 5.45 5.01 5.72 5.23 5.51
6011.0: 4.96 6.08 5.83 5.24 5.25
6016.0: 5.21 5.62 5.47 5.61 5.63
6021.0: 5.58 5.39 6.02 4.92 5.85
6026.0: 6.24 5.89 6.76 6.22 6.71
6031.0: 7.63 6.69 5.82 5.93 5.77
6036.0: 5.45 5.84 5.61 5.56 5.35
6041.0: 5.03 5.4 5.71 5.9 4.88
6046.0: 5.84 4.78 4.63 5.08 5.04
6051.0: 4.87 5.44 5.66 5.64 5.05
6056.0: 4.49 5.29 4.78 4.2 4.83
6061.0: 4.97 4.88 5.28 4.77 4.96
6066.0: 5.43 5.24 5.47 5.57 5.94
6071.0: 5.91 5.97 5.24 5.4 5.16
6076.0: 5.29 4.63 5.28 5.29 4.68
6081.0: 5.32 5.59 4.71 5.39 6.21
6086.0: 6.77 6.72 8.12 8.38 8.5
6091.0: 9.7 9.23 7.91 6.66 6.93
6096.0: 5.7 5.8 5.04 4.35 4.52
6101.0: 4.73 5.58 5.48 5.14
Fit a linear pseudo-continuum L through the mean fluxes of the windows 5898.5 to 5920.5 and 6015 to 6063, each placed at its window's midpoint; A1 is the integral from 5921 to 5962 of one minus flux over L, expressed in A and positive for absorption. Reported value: 4.8 A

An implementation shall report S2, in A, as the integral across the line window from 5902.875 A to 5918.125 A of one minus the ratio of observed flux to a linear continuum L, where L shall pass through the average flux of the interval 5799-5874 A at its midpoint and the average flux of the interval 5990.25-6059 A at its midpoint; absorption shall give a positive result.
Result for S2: -1.6 A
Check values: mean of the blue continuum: 5.7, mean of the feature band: 6.22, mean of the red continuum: 5.49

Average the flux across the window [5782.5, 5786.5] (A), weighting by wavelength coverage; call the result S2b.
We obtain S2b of 4.79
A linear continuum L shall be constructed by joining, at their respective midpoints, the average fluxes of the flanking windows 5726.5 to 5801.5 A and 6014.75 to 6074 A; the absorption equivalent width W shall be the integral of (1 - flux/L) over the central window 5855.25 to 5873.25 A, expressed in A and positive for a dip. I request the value -1.2 A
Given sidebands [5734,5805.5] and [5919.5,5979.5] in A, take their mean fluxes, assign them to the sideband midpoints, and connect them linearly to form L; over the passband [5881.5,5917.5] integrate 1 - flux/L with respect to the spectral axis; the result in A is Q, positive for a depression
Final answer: -3.4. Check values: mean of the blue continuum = 5.11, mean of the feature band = 5.67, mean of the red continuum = 5.21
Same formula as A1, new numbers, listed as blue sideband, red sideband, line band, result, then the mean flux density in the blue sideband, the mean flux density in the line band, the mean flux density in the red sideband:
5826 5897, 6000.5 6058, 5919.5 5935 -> 2.2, 5.54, 4.76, 5.53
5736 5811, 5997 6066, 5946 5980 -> -0.1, 5.19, 5.38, 5.44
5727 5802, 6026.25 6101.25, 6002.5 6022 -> 0.5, 5.06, 5.47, 5.73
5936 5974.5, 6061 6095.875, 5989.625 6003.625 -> 0.7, 5.34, 5.31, 6.05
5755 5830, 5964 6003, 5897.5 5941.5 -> -0.3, 5.4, 5.42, 5.38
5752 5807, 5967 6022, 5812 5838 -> -3.2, 5.11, 5.8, 5.41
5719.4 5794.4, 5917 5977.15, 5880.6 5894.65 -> -0.5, 5.09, 5.33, 5.2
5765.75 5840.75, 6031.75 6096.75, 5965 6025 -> 2.6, 5.51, 5.42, 5.72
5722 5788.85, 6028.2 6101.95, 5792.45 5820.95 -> -1.8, 5.1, 5.53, 5.71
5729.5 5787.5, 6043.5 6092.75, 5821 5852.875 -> -2.9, 5.14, 5.75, 5.65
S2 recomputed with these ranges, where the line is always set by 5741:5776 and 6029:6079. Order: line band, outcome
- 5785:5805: 0.95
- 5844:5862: -1.74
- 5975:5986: -0.25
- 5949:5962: 0.13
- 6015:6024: -0.24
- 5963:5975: -0.37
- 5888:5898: 0.30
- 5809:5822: -1.71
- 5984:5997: -0.15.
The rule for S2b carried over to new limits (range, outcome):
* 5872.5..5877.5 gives 5.49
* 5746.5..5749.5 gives 5.37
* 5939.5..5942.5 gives 5.53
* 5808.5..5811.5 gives 5.38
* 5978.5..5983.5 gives 5.4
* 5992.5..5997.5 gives 5.59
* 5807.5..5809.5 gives 6.13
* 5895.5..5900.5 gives 5.1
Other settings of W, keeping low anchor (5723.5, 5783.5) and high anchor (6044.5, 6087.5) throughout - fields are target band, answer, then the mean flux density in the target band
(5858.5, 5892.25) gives -1.8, 5.46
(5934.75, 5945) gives -0.2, 5.32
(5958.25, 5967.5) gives -0.1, 5.28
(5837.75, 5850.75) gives -2.0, 5.96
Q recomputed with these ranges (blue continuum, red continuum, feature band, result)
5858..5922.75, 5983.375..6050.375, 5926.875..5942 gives 1.3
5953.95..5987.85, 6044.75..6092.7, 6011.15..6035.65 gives -1.5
